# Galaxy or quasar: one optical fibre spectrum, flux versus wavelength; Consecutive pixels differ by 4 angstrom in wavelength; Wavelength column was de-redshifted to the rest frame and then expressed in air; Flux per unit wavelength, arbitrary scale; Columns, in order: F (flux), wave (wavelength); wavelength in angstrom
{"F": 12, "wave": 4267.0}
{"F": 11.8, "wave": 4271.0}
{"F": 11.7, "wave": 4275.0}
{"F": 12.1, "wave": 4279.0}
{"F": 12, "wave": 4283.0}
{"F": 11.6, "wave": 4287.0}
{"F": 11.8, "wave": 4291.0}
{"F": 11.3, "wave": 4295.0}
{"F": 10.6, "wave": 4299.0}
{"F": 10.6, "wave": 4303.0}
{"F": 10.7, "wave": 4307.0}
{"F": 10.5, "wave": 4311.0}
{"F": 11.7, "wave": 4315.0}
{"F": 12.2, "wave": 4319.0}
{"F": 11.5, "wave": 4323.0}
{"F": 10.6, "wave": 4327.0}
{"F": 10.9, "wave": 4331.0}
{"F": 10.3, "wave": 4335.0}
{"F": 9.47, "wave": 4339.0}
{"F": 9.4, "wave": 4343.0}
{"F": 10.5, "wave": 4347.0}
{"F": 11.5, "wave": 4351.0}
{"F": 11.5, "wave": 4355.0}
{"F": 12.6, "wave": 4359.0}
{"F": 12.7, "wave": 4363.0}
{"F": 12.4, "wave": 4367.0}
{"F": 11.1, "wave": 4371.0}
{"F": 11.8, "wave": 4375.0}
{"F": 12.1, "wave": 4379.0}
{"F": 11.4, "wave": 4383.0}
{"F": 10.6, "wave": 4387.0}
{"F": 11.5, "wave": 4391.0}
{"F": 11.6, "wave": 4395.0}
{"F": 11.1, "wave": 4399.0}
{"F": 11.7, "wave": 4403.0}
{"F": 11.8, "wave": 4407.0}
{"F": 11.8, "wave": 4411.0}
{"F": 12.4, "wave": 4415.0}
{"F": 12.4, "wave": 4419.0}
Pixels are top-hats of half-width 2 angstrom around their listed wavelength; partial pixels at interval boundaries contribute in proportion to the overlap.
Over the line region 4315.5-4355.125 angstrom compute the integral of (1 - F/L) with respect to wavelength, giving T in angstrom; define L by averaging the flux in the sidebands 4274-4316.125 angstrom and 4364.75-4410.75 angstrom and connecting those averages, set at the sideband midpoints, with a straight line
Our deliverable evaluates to 2.2 angstrom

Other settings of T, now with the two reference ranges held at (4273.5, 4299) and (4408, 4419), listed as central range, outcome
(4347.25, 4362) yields 0.2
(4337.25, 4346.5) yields 1.8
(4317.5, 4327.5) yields 0.2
